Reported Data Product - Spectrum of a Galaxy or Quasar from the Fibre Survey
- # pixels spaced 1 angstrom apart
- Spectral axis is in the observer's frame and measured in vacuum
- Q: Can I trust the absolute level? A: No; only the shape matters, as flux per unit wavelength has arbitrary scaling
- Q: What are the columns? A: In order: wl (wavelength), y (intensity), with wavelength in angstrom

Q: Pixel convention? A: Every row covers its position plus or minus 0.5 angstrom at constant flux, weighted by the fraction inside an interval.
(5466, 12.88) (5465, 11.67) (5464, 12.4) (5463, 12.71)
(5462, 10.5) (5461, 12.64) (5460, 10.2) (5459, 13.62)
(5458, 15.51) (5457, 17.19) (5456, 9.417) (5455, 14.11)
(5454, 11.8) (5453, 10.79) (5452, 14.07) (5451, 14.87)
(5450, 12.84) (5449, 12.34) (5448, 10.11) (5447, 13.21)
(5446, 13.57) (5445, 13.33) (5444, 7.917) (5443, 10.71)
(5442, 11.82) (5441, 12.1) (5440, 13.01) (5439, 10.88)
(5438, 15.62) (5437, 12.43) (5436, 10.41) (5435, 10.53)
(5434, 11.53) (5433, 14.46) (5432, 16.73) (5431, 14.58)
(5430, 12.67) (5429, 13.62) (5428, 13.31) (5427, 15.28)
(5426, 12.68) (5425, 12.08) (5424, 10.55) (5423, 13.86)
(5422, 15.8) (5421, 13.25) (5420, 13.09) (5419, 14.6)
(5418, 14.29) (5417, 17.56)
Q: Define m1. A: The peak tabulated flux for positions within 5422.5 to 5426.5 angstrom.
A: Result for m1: 13.86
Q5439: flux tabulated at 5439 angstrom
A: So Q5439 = 10.88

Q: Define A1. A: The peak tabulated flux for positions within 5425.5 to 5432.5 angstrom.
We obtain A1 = 16.73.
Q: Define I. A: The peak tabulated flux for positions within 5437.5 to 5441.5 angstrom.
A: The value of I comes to 15.62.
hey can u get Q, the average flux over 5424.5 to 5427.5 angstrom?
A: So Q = 13.3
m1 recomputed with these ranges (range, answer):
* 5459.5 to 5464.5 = 12.71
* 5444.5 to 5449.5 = 13.57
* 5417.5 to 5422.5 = 15.8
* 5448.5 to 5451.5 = 14.87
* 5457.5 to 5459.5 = 15.51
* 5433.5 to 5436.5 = 11.53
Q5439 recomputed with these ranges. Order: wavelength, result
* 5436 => 10.41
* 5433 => 14.46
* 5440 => 13.01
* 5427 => 15.28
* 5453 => 10.79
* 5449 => 12.34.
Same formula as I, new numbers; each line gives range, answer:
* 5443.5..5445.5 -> 13.33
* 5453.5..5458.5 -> 17.19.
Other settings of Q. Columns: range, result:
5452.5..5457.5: 12.7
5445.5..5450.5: 12.4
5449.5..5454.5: 12.9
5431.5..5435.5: 13.3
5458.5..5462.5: 11.7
